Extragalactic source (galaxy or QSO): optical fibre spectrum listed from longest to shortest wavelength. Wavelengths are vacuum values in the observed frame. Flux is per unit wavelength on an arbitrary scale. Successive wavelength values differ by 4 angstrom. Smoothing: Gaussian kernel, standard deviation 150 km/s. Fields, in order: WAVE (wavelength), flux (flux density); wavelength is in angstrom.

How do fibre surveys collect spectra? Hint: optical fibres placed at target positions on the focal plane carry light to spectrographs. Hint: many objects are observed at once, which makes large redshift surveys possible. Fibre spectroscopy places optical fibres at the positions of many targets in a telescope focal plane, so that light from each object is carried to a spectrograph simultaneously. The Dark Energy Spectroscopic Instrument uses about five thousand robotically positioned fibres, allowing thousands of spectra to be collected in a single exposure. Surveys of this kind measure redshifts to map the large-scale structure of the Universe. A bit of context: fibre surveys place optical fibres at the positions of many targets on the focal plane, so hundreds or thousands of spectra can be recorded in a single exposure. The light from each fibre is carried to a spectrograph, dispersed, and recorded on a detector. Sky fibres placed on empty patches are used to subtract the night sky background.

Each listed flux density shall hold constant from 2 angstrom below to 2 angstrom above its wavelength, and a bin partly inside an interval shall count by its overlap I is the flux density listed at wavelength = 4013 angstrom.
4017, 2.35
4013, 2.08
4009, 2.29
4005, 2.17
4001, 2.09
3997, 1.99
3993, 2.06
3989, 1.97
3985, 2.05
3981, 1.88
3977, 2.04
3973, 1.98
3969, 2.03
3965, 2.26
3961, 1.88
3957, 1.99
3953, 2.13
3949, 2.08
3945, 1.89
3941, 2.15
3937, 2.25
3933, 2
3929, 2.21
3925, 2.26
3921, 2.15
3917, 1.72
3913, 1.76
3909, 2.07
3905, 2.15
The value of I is 2.08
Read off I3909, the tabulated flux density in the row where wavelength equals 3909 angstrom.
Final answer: 2.07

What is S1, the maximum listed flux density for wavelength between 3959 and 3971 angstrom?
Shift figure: 2.26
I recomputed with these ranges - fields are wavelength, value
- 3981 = 1.88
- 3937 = 2.25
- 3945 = 1.89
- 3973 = 1.98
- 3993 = 2.06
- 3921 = 2.15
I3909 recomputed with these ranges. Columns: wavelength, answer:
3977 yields 2.04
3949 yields 2.08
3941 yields 2.15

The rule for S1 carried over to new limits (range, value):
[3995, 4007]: 2.17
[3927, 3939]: 2.25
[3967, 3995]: 2.06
